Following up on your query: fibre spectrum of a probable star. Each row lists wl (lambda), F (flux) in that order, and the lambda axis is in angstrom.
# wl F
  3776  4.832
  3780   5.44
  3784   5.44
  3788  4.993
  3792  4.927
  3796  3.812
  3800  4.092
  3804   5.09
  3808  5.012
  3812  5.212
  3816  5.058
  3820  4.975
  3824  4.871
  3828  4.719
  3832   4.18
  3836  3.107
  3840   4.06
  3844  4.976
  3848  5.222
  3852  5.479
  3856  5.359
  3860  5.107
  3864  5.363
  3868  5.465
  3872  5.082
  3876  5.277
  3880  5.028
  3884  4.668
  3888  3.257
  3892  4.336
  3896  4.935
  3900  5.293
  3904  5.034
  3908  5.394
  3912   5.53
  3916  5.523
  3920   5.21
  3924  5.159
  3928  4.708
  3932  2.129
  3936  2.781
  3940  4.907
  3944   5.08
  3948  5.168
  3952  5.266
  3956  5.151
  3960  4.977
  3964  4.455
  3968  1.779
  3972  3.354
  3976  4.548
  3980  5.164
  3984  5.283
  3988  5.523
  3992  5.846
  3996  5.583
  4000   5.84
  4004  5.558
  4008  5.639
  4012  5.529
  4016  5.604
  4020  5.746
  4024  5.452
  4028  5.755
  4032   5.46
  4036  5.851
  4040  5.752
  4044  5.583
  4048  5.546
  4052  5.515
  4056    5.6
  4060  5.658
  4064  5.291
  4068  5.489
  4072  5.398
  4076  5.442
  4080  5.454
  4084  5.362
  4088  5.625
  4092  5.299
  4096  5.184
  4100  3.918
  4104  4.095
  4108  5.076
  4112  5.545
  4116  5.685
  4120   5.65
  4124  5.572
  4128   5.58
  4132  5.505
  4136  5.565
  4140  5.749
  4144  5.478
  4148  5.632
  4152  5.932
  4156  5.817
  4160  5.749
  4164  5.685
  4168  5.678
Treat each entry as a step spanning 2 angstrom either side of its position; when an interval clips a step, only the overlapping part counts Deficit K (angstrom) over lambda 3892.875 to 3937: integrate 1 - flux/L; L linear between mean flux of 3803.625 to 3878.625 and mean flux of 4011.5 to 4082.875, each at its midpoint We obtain 3.5 angstrom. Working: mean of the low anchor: 4.92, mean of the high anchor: 5.56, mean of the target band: 4.73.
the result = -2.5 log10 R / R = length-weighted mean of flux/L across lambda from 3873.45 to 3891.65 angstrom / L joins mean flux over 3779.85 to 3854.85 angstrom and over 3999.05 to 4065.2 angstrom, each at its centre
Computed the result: 0.11 mag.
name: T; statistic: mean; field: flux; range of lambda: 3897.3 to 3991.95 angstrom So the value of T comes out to 4.7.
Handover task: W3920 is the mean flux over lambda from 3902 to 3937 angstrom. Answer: 4.66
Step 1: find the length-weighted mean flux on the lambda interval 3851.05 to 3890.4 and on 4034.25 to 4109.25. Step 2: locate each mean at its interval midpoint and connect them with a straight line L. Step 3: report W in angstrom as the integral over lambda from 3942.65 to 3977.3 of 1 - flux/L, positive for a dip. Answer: 4.9 angstrom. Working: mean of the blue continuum 4.99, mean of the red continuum 5.32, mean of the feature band 4.4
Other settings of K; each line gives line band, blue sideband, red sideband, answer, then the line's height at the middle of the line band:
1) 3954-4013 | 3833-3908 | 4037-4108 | 1.94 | 5.1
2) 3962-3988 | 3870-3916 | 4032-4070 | 5.24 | 5.26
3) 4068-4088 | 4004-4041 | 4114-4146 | 0.62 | 5.62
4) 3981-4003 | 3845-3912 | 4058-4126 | -1.82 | 5.16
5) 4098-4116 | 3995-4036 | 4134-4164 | 2.87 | 5.68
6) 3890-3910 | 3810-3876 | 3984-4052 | 0.55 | 5.14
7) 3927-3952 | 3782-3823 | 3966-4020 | 4.00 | 4.99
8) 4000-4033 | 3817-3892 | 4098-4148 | -3.36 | 5.09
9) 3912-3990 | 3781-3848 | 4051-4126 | 6.77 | 4.99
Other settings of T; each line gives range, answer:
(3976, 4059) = 5.57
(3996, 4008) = 5.67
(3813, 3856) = 4.71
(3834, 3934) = 4.83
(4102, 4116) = 5.02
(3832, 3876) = 4.9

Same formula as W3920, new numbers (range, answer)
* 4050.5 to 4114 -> 5.24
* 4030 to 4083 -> 5.54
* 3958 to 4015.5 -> 4.95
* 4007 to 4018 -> 5.59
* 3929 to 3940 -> 3.11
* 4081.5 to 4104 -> 5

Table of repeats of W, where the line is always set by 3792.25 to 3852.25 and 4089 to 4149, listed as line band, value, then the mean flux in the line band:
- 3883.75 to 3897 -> 1.6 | 4.2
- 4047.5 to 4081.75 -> -2.0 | 5.49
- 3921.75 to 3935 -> 2.6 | 3.93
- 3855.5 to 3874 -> -2.1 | 5.27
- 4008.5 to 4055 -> -4.6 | 5.62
